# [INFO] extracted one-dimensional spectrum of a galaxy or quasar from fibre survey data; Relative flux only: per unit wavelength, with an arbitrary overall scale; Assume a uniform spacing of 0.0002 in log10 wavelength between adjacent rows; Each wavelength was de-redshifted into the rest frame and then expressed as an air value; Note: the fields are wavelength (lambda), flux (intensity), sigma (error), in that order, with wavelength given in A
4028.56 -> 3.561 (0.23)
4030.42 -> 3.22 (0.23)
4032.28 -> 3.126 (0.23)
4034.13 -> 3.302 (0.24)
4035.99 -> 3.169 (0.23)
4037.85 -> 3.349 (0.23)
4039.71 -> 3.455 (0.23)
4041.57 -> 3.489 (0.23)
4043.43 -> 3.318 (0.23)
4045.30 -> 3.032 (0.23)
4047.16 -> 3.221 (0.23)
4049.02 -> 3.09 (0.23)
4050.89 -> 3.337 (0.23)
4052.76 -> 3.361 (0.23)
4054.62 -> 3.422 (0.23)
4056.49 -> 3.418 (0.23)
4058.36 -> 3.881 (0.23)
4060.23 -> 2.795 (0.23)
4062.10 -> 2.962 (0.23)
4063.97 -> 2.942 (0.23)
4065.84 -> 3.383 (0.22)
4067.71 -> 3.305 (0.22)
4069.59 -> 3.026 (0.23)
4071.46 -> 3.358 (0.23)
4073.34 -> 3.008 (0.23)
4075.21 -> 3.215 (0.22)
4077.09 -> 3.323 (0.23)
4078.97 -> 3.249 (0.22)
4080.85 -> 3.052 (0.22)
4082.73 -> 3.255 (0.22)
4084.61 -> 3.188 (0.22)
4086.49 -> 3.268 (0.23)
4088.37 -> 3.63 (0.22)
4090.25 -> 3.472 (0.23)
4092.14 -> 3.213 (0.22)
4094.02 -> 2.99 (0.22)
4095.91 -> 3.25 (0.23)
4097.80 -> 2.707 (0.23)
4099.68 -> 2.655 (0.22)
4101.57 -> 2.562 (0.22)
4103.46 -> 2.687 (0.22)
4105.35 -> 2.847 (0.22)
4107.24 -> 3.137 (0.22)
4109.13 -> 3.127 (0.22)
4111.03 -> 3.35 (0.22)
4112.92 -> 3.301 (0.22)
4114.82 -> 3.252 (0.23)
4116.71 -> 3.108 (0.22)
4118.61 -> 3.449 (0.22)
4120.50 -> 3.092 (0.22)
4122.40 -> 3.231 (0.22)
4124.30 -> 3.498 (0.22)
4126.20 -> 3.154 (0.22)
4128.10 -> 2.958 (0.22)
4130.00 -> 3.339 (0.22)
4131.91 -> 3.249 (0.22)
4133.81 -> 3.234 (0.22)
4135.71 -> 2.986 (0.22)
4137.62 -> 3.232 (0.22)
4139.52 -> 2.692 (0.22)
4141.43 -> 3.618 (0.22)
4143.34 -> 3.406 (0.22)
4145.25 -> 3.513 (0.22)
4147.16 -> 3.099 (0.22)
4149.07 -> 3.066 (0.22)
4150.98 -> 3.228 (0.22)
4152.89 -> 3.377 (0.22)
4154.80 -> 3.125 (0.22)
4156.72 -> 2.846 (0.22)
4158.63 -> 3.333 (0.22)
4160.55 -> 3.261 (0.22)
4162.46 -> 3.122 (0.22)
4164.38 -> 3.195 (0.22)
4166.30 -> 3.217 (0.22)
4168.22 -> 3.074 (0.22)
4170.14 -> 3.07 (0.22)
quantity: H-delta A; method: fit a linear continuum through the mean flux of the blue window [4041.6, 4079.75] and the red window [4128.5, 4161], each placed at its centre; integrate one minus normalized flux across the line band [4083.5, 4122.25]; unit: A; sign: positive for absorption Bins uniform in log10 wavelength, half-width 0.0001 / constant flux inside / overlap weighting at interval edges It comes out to 1.3 A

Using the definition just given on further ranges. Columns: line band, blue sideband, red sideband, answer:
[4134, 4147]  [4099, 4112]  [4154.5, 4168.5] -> -0.72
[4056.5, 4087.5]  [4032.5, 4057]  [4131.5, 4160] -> 0.60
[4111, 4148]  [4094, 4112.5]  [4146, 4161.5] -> -2.14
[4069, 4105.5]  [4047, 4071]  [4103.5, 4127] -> 1.31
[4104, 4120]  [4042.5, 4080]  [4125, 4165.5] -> 0.14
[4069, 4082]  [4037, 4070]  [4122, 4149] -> 0.30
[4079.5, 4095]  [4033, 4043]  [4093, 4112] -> -1.16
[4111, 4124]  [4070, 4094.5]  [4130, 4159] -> -0.15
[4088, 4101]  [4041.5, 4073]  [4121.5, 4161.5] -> 0.55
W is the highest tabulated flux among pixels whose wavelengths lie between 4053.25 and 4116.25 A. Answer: 3.881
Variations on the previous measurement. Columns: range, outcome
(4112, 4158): 3.618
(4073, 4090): 3.63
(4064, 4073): 3.383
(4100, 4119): 3.449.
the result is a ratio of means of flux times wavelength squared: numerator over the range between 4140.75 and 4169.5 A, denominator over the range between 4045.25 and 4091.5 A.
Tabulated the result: 1.0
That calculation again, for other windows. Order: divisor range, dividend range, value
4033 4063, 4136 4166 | 1.02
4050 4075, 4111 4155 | 1.03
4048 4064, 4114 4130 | 1.02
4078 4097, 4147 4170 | 1.01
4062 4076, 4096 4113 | 0.94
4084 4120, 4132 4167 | 1.05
